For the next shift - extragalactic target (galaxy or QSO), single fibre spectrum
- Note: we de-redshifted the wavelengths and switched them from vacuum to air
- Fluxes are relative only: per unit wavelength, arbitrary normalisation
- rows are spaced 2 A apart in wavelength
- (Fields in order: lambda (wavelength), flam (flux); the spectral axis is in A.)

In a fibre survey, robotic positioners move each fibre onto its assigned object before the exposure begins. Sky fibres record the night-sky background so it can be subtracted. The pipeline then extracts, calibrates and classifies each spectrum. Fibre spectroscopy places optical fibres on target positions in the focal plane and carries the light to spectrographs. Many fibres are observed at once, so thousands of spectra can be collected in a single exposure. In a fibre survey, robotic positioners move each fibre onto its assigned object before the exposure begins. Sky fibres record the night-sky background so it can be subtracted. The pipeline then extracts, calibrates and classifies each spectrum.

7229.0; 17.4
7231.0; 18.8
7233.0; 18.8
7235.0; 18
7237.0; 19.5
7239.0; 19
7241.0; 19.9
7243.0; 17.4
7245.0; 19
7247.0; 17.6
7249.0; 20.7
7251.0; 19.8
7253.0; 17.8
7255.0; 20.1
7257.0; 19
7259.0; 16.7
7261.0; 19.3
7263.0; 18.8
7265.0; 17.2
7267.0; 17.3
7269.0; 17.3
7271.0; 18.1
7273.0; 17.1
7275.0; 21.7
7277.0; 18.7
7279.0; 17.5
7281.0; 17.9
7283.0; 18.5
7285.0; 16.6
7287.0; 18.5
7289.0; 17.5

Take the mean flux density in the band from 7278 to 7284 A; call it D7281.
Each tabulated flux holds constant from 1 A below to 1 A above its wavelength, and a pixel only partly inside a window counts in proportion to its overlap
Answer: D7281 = 18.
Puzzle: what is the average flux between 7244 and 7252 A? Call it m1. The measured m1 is 19.3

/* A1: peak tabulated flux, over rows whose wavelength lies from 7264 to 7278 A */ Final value 21.7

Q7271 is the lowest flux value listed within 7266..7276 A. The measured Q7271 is 17.1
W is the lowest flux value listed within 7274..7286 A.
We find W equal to 16.6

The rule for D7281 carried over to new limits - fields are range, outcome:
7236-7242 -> 19.5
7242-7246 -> 18.2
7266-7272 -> 17.6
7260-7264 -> 19.1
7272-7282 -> 18.6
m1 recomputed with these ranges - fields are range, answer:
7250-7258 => 19.2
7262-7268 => 17.8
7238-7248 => 18.6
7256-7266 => 18.2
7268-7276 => 18.6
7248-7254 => 19.4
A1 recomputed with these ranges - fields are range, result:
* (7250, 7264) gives 20.1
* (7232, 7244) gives 19.9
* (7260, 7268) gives 19.3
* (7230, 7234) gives 18.8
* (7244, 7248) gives 19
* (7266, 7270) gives 17.3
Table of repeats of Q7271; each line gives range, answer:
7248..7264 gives 16.7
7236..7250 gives 17.4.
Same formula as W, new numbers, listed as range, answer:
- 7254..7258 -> 19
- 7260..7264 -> 18.8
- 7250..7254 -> 17.8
